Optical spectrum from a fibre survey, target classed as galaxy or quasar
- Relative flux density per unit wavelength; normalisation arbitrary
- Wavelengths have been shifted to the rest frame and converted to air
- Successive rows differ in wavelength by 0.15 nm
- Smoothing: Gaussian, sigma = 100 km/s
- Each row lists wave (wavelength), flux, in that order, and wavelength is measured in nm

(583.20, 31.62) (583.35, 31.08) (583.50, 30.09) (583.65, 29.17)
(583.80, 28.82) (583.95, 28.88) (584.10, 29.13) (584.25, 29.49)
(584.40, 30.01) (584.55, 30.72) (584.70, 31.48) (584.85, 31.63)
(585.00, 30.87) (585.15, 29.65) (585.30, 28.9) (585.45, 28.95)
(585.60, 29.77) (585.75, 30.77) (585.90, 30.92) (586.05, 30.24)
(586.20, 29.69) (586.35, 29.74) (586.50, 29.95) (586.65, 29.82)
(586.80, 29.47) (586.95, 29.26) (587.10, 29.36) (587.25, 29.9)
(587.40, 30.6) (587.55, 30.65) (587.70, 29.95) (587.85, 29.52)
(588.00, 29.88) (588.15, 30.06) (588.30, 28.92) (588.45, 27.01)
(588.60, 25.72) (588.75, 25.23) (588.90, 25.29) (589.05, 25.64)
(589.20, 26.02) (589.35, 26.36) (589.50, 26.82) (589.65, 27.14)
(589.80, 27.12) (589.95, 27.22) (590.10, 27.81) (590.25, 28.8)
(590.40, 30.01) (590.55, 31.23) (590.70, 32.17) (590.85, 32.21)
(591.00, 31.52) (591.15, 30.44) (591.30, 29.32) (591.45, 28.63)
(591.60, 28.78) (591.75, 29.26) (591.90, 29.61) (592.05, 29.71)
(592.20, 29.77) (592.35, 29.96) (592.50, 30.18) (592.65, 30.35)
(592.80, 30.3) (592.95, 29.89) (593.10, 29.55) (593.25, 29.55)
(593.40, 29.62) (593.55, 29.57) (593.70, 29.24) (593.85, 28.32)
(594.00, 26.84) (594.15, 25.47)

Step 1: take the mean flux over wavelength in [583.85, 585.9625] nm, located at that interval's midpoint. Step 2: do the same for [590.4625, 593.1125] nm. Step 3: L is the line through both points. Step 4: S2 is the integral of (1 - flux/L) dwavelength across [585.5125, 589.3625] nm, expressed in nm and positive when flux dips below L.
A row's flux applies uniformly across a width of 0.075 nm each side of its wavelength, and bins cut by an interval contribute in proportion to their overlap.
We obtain 0.157 nm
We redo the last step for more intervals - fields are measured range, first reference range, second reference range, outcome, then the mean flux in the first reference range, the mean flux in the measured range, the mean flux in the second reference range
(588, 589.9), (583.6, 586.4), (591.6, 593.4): 0.19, 29.9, 26.9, 29.8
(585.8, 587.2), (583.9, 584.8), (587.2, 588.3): 0.01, 30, 29.8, 30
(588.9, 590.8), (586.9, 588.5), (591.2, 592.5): 0.10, 29.6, 28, 29.4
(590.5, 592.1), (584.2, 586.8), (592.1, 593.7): -0.02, 30.1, 30.3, 29.8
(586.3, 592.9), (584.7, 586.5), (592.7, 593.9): 0.18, 30.2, 29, 29.5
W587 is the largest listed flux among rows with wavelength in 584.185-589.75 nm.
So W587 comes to 31.63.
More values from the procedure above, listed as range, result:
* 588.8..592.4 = 32.21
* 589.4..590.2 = 27.81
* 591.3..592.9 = 30.35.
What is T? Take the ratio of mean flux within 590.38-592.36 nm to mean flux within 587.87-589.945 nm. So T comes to 1.1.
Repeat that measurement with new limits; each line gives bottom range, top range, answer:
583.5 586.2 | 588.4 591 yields 0.93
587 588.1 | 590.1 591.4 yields 1.02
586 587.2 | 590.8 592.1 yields 1.01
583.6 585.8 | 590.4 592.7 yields 1.01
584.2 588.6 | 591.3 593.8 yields 0.99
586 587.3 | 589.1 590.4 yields 0.92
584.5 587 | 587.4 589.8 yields 0.92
